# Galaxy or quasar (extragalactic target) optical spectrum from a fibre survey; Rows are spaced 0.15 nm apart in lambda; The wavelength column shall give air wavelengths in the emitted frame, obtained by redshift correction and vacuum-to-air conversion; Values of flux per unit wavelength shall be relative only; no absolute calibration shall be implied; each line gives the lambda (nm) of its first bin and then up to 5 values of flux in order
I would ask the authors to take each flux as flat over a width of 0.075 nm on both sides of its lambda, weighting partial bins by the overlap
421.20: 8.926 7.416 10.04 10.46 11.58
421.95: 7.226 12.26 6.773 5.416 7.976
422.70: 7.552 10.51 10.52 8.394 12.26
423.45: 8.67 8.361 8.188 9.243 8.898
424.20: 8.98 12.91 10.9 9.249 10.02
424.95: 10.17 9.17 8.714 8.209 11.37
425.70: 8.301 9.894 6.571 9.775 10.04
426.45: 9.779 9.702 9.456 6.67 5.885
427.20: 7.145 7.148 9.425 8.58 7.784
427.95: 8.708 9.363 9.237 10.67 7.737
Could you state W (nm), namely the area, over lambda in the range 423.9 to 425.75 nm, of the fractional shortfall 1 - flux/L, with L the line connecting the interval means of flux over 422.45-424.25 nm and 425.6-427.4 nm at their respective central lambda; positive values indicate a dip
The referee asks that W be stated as -0.204 nm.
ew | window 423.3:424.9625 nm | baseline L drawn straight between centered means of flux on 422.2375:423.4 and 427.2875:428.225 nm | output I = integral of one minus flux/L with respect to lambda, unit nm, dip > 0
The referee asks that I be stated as -0.19 nm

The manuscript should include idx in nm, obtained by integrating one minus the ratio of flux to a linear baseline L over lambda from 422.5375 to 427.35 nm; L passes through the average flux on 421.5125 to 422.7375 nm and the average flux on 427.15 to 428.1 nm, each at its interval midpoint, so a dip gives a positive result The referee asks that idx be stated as -0.368 nm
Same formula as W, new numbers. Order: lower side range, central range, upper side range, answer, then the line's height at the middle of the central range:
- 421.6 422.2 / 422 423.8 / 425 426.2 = 0.18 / 9.9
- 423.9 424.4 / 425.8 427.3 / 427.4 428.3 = 0.13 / 9.21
